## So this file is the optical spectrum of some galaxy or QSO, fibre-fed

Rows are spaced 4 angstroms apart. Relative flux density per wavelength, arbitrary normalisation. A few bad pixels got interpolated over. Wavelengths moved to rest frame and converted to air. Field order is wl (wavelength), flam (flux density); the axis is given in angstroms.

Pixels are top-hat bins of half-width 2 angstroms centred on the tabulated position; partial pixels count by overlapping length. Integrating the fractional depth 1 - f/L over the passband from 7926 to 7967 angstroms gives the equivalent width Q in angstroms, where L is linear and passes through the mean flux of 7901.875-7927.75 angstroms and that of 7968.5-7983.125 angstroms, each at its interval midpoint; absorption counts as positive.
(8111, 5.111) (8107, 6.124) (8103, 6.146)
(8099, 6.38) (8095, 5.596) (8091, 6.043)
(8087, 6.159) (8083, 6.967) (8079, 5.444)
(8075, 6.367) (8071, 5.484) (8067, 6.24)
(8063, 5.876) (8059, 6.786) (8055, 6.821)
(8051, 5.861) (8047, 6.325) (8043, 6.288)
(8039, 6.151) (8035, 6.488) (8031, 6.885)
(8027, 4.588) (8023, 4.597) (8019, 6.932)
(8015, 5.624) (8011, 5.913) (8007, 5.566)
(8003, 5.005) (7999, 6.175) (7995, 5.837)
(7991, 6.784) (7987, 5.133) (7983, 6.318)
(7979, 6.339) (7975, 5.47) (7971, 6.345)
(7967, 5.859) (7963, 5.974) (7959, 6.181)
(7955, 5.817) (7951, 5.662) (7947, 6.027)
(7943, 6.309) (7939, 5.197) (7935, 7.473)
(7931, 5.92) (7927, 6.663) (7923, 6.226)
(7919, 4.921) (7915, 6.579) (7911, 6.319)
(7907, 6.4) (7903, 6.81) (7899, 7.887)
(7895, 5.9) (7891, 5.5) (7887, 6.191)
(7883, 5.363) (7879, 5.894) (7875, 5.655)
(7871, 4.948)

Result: 0.4 angstroms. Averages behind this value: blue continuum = 6.24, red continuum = 6.08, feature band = 6.1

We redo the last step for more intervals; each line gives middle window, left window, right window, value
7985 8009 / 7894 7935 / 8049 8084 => 2.08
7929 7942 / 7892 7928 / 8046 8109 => 0.29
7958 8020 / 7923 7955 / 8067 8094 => 1.83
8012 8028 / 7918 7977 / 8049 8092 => 1.57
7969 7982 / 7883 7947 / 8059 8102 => 0.25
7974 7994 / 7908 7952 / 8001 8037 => -0.46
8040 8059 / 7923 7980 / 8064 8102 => -0.90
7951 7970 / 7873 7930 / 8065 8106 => 0.58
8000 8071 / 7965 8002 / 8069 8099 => 0.39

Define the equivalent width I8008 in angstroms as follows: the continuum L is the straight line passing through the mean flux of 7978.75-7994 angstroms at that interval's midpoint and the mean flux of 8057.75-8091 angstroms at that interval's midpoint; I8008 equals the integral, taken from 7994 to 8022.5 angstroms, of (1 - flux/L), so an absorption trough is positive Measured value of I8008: 1.5 angstroms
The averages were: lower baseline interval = 6.1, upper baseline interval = 6.14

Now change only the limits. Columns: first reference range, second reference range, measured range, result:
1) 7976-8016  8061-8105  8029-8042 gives -1.17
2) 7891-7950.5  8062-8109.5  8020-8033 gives 1.41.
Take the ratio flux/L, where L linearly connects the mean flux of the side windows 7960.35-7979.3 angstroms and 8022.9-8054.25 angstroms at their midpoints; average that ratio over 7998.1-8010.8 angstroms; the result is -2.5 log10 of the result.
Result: 0.08 mag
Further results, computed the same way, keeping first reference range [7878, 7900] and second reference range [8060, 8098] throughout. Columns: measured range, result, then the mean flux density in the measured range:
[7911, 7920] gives 0.015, 5.97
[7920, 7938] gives -0.061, 6.4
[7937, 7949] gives 0.038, 5.84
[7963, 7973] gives -0.005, 6.08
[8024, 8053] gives 0.003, 6.03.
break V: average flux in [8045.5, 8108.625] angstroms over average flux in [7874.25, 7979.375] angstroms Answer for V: 1.01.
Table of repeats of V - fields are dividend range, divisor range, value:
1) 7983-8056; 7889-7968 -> 0.96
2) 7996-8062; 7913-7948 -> 0.98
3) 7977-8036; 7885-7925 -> 0.94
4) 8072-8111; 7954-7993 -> 1.01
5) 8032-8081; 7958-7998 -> 1.03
